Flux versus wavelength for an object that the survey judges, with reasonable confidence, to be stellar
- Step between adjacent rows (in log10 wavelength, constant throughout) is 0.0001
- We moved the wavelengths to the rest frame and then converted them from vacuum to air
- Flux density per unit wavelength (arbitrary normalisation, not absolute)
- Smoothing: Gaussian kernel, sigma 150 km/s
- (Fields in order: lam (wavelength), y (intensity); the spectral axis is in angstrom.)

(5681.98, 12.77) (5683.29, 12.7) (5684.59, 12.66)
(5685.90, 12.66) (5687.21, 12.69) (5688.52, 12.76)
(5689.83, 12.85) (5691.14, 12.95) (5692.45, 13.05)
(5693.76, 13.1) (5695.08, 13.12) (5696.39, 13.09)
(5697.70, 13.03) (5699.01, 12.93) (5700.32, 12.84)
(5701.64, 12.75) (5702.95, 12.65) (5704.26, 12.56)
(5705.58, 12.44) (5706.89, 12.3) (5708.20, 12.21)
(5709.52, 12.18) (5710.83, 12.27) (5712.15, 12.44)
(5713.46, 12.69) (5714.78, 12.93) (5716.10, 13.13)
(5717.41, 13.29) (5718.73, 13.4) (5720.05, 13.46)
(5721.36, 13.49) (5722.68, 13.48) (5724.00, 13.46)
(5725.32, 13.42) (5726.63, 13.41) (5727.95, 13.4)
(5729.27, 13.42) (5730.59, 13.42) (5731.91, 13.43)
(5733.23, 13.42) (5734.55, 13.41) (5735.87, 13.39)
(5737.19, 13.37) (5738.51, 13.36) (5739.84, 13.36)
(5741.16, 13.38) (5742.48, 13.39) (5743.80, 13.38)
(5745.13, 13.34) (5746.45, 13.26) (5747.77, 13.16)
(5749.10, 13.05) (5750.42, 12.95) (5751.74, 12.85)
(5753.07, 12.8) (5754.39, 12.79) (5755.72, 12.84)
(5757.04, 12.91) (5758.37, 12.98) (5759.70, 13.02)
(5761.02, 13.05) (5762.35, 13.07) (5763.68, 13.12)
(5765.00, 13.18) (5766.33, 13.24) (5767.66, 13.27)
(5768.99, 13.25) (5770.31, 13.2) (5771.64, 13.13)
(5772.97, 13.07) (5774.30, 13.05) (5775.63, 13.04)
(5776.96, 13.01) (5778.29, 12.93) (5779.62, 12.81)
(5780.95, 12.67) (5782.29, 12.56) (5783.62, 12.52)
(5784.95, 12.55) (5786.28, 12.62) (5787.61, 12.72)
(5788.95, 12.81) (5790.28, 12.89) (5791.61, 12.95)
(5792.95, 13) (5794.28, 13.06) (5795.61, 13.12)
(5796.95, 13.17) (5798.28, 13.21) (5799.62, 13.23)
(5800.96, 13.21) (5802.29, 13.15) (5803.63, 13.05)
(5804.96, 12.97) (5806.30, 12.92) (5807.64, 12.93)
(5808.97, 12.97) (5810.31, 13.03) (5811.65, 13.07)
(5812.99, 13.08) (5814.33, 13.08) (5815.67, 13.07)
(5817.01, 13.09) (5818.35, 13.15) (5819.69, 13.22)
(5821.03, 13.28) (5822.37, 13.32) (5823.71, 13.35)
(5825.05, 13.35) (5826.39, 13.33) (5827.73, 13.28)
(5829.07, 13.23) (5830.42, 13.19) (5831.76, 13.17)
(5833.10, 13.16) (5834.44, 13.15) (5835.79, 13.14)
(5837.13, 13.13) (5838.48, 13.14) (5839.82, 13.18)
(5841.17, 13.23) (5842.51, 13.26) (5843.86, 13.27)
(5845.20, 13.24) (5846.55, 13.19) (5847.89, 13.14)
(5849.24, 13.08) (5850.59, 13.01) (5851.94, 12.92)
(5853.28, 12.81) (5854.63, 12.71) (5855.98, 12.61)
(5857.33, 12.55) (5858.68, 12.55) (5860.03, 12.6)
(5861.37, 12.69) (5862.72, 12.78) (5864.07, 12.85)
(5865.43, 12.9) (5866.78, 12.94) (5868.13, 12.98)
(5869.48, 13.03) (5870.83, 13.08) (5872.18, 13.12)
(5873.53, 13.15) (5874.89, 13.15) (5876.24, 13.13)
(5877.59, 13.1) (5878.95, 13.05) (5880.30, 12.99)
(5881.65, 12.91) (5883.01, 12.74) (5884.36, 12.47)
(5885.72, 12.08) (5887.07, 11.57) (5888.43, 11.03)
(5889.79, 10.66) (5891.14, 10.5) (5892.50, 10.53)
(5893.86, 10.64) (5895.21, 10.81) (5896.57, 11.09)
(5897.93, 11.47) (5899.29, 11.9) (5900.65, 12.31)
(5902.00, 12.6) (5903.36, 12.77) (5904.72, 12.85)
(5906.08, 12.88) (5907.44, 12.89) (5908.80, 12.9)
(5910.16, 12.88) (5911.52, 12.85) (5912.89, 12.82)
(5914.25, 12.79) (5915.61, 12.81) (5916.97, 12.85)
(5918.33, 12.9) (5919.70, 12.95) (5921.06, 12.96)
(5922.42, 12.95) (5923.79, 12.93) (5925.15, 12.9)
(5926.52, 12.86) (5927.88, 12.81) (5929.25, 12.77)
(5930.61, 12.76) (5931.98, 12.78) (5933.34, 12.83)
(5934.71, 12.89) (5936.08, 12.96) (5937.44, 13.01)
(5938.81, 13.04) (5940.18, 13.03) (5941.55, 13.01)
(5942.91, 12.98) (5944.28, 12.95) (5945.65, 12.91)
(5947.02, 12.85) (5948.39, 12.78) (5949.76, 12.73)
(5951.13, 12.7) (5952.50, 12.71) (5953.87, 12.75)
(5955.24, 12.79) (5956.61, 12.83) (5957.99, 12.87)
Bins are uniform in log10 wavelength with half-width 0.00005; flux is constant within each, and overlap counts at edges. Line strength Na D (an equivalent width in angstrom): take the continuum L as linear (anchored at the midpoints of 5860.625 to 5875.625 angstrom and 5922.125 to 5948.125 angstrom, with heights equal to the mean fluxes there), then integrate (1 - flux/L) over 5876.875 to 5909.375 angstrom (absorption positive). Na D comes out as 2.3 angstrom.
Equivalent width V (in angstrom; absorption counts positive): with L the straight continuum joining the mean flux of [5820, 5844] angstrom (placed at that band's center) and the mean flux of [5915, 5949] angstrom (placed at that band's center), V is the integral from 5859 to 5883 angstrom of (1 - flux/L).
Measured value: 0.3 angstrom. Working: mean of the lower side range 13.2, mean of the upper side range 12.9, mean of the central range 13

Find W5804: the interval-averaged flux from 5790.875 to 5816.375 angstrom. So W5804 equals 13.1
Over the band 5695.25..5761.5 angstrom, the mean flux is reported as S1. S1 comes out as 13.1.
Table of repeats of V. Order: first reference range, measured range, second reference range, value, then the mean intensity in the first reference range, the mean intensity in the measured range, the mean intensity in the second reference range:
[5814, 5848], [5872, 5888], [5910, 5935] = 0.3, 13.2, 12.7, 12.9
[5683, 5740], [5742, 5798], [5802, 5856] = 0.3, 13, 13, 13.1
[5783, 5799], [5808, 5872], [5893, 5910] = -2.6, 12.9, 13.1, 12.1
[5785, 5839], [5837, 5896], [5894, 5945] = 1.3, 13.1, 12.6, 12.7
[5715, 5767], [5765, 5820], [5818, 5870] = 0.6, 13.2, 13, 13.1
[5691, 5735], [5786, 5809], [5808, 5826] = 0.2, 13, 13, 13.2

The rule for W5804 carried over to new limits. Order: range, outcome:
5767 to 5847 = 13.1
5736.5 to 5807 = 13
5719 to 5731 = 13.4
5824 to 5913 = 12.7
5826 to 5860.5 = 13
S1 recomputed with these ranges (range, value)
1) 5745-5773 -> 13.1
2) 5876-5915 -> 12.2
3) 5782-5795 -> 12.8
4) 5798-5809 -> 13.1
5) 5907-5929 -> 12.9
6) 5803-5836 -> 13.1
